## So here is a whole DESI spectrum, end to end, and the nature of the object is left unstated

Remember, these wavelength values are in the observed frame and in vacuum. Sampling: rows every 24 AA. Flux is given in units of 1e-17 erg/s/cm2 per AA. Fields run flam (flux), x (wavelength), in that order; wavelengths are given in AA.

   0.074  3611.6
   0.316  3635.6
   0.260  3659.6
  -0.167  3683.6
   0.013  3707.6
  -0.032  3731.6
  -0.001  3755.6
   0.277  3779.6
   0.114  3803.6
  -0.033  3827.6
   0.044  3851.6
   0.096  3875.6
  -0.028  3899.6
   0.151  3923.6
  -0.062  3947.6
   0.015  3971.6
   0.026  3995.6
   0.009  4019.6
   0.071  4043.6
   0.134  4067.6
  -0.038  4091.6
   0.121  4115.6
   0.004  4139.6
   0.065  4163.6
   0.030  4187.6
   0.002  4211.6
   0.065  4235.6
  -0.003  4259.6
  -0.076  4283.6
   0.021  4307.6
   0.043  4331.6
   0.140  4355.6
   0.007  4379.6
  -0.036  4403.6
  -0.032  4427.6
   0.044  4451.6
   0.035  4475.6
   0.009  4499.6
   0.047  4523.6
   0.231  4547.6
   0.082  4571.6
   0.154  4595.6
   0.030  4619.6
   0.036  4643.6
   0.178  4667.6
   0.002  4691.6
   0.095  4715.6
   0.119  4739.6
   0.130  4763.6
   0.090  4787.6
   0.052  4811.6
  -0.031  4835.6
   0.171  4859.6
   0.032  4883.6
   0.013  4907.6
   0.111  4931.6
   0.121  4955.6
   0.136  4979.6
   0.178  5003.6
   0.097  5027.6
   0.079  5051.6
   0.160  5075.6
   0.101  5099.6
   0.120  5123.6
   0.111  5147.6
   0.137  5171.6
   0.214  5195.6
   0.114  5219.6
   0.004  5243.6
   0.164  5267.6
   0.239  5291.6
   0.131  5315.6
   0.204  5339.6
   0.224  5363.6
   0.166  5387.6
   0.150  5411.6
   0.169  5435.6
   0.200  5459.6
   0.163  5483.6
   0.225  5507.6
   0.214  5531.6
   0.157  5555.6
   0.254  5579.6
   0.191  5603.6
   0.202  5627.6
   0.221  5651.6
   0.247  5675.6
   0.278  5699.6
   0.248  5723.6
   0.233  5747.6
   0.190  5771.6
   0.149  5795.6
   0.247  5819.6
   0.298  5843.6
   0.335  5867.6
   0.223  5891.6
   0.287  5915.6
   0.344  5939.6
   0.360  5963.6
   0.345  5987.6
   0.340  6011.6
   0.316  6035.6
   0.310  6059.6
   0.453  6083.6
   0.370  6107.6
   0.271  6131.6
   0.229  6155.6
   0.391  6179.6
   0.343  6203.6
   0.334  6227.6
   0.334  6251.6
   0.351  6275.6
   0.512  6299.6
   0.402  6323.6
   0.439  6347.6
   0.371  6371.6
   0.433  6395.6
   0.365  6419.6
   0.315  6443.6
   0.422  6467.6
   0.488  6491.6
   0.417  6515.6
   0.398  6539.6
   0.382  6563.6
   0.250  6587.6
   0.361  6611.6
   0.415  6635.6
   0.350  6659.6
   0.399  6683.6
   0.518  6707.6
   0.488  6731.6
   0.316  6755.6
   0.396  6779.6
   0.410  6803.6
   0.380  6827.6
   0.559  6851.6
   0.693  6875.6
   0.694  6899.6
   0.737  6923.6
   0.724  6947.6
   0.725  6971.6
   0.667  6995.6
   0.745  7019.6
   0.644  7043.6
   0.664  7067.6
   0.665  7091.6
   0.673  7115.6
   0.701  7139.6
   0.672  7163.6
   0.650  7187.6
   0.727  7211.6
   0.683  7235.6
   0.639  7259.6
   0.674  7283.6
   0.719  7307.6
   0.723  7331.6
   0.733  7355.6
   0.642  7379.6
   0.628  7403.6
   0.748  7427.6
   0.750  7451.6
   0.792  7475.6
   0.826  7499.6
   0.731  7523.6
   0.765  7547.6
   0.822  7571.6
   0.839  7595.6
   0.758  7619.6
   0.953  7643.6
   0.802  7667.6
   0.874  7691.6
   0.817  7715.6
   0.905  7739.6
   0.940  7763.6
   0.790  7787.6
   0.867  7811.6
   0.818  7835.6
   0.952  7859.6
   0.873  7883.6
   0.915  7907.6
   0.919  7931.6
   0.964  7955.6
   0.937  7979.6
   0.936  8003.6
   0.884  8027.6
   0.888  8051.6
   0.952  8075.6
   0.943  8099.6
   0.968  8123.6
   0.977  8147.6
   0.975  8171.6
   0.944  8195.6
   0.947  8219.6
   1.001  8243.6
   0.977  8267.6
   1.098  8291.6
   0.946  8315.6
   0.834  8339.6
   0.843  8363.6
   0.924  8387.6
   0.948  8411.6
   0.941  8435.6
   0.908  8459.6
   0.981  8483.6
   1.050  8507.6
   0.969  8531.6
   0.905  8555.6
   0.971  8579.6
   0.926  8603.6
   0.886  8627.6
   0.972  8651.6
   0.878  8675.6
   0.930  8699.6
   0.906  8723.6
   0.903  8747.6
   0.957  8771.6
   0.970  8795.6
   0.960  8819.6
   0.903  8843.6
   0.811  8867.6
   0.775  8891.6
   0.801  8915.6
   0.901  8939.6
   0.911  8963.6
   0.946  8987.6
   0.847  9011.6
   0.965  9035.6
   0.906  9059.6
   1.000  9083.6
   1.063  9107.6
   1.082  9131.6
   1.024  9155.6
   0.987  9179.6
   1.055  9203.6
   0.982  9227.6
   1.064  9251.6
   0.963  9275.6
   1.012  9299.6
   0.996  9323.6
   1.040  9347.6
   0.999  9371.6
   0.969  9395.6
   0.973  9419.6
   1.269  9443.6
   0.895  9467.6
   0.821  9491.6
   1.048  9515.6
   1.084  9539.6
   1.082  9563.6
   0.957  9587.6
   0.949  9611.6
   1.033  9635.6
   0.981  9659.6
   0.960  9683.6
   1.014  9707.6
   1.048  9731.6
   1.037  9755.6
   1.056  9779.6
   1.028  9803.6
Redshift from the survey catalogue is 0.72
